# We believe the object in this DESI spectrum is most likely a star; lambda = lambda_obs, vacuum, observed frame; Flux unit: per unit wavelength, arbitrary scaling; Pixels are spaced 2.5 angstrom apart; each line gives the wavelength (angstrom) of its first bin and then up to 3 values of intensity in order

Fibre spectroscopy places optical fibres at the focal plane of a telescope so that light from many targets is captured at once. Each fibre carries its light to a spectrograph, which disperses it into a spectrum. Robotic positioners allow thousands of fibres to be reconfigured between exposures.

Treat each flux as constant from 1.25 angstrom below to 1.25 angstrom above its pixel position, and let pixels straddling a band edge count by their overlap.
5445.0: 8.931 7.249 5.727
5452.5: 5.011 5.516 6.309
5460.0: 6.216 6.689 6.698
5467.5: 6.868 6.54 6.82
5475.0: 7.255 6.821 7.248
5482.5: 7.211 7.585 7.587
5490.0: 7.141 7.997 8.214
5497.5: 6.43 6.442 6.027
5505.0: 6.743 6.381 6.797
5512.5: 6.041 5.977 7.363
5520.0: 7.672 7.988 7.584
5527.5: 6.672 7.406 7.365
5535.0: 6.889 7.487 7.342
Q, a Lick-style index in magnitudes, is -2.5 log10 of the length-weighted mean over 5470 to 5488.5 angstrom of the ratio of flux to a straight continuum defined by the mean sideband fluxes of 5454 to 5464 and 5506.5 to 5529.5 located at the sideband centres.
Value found -0.11 mag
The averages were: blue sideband 6.21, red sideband 6.96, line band 7.17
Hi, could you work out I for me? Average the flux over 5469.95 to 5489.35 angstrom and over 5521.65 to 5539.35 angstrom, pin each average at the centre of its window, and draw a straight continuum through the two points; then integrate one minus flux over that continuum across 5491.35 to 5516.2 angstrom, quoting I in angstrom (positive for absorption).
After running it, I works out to 1.9 angstrom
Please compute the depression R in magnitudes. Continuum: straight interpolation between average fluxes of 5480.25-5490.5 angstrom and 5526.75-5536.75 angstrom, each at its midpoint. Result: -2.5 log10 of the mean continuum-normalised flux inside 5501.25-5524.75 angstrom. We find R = 0.06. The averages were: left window 7.39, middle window 6.81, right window 7.12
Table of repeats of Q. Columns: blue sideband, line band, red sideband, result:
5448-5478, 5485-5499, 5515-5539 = -0.101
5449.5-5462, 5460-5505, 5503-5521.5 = -0.127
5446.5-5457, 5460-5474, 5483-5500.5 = -0.040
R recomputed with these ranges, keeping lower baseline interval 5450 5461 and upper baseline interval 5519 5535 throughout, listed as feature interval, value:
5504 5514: 0.08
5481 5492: -0.15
